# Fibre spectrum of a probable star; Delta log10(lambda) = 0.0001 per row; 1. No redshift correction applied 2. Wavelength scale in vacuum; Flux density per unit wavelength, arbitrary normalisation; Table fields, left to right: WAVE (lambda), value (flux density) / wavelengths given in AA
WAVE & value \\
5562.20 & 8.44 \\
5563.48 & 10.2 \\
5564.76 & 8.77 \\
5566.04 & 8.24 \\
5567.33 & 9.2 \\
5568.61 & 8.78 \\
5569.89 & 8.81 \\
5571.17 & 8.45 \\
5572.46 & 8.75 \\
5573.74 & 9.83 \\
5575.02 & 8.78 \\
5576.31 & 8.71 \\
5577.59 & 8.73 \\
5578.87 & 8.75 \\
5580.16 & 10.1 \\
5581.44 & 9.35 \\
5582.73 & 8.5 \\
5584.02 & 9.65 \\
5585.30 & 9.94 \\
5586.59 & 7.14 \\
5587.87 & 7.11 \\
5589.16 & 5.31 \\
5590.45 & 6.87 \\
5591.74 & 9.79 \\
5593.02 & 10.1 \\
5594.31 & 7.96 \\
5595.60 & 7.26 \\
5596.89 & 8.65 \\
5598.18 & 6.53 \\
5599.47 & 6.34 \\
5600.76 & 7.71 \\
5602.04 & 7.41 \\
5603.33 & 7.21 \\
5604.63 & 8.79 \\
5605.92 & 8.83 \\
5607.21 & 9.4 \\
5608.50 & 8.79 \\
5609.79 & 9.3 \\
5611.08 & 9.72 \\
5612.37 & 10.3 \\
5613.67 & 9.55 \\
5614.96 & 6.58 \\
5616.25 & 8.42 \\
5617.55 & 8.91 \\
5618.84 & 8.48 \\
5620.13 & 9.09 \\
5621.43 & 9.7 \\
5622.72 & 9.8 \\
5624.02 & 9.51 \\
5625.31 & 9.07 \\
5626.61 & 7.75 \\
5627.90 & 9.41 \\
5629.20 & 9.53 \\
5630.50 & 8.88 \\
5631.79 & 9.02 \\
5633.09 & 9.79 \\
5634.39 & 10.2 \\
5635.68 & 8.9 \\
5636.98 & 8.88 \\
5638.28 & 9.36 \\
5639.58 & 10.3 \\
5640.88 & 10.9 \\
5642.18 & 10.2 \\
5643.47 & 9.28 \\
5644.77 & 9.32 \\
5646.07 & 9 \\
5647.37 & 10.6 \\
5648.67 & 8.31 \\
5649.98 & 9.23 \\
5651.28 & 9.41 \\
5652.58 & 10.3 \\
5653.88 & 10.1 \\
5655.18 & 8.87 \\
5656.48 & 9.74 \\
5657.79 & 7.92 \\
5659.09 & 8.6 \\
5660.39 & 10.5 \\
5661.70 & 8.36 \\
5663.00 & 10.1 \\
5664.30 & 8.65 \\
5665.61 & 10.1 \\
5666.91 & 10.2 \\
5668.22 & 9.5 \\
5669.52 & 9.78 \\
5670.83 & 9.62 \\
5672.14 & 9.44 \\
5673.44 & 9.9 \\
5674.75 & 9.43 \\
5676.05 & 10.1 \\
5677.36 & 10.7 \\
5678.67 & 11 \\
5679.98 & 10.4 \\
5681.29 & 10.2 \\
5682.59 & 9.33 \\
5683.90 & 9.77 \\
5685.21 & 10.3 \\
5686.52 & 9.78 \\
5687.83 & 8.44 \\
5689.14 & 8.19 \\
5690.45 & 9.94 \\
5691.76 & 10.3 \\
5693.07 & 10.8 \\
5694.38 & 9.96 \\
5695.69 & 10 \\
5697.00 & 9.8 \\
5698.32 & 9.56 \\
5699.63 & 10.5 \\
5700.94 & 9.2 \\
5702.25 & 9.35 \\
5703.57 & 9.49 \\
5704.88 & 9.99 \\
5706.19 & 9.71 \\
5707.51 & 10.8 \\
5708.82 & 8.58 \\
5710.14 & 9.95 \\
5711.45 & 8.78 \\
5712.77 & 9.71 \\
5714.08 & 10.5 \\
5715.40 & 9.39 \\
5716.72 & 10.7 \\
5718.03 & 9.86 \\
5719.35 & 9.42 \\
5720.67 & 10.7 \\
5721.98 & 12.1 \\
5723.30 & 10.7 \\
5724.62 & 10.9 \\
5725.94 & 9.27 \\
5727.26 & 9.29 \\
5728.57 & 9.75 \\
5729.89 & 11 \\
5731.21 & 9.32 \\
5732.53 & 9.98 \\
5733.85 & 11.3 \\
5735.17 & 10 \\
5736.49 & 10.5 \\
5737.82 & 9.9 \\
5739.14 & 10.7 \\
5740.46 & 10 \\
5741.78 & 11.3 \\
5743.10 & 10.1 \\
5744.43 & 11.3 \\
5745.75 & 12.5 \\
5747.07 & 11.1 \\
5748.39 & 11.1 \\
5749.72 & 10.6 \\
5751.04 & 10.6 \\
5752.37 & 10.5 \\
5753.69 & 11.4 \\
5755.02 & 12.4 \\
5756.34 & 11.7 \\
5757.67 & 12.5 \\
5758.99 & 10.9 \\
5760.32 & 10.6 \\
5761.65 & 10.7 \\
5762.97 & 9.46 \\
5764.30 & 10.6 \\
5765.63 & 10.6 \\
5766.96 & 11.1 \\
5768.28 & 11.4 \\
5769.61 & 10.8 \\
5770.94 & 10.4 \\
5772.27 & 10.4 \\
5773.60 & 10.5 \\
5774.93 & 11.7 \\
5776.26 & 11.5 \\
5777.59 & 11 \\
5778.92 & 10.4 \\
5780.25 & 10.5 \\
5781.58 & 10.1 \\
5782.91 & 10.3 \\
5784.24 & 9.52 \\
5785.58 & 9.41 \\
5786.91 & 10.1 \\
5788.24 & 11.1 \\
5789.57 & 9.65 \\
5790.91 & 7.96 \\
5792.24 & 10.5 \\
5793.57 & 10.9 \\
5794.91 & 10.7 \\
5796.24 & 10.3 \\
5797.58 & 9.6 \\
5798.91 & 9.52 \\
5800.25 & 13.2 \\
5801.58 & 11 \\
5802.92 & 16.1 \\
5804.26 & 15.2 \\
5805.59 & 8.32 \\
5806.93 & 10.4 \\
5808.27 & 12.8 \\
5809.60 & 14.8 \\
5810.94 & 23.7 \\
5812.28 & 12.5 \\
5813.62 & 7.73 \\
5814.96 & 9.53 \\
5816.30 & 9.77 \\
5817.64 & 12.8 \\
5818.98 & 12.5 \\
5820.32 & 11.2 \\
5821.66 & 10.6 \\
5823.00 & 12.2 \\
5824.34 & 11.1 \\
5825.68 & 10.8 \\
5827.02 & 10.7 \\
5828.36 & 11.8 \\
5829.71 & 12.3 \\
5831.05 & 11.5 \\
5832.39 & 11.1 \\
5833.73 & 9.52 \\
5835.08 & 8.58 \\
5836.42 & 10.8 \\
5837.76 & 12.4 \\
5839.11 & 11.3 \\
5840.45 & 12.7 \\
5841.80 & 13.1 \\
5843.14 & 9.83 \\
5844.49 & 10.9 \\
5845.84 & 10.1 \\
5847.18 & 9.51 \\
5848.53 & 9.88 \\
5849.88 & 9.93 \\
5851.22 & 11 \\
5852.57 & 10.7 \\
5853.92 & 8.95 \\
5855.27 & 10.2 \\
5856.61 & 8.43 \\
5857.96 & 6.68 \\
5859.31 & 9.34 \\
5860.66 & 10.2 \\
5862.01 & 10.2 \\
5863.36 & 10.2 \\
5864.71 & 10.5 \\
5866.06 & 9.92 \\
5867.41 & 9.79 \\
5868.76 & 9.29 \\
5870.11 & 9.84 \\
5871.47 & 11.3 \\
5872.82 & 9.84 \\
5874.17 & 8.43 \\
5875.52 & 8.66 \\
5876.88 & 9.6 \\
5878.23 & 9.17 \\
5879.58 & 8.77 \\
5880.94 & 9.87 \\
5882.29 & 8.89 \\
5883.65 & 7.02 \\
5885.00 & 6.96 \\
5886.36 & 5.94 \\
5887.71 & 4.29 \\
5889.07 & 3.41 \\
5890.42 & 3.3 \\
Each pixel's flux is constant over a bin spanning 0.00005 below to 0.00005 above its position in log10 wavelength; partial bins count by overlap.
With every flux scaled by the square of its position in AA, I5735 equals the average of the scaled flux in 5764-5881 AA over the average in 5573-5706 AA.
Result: 1.24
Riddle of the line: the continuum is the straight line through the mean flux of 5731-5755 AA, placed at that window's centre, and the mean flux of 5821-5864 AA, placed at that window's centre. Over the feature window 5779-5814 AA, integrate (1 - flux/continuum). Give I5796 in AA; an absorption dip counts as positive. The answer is -2.6 AA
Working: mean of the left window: 10.7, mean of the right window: 10.5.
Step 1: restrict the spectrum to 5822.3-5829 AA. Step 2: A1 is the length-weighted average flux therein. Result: 11.3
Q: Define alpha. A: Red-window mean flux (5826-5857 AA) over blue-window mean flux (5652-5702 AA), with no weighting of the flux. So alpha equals 1.10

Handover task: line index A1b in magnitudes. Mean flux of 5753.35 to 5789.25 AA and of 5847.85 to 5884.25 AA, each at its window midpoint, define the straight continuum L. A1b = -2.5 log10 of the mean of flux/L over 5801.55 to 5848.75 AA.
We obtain -0.160 mag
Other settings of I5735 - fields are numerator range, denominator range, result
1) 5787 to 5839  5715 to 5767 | 1.10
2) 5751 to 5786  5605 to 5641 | 1.23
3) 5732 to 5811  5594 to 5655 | 1.29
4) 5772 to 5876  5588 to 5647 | 1.32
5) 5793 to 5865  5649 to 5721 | 1.20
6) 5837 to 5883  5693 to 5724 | 1.05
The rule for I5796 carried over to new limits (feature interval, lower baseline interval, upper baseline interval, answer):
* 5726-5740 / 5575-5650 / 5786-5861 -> -0.1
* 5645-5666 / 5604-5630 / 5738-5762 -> 0.6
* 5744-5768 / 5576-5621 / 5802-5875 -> -2.4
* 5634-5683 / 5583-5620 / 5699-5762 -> -2.2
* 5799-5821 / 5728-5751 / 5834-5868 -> -4.6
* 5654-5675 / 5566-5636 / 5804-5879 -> -0.5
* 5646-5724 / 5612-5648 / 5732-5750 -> 1.9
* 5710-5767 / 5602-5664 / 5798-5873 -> -2.2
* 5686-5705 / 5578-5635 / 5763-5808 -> 0.0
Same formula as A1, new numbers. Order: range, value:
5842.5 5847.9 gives 10.1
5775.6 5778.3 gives 11.2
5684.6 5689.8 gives 9.17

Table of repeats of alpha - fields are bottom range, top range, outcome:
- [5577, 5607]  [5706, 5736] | 1.23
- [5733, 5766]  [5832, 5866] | 0.94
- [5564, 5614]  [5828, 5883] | 1.18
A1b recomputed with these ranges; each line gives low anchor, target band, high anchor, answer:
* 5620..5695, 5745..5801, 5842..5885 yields -0.12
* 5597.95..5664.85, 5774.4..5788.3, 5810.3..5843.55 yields 0.05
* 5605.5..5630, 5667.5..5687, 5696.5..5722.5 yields -0.04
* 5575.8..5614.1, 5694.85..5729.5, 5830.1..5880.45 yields -0.09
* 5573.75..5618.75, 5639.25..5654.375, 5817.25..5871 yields -0.10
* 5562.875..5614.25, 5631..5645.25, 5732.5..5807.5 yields -0.05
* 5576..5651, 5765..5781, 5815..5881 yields -0.10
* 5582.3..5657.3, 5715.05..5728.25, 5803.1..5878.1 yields -0.05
